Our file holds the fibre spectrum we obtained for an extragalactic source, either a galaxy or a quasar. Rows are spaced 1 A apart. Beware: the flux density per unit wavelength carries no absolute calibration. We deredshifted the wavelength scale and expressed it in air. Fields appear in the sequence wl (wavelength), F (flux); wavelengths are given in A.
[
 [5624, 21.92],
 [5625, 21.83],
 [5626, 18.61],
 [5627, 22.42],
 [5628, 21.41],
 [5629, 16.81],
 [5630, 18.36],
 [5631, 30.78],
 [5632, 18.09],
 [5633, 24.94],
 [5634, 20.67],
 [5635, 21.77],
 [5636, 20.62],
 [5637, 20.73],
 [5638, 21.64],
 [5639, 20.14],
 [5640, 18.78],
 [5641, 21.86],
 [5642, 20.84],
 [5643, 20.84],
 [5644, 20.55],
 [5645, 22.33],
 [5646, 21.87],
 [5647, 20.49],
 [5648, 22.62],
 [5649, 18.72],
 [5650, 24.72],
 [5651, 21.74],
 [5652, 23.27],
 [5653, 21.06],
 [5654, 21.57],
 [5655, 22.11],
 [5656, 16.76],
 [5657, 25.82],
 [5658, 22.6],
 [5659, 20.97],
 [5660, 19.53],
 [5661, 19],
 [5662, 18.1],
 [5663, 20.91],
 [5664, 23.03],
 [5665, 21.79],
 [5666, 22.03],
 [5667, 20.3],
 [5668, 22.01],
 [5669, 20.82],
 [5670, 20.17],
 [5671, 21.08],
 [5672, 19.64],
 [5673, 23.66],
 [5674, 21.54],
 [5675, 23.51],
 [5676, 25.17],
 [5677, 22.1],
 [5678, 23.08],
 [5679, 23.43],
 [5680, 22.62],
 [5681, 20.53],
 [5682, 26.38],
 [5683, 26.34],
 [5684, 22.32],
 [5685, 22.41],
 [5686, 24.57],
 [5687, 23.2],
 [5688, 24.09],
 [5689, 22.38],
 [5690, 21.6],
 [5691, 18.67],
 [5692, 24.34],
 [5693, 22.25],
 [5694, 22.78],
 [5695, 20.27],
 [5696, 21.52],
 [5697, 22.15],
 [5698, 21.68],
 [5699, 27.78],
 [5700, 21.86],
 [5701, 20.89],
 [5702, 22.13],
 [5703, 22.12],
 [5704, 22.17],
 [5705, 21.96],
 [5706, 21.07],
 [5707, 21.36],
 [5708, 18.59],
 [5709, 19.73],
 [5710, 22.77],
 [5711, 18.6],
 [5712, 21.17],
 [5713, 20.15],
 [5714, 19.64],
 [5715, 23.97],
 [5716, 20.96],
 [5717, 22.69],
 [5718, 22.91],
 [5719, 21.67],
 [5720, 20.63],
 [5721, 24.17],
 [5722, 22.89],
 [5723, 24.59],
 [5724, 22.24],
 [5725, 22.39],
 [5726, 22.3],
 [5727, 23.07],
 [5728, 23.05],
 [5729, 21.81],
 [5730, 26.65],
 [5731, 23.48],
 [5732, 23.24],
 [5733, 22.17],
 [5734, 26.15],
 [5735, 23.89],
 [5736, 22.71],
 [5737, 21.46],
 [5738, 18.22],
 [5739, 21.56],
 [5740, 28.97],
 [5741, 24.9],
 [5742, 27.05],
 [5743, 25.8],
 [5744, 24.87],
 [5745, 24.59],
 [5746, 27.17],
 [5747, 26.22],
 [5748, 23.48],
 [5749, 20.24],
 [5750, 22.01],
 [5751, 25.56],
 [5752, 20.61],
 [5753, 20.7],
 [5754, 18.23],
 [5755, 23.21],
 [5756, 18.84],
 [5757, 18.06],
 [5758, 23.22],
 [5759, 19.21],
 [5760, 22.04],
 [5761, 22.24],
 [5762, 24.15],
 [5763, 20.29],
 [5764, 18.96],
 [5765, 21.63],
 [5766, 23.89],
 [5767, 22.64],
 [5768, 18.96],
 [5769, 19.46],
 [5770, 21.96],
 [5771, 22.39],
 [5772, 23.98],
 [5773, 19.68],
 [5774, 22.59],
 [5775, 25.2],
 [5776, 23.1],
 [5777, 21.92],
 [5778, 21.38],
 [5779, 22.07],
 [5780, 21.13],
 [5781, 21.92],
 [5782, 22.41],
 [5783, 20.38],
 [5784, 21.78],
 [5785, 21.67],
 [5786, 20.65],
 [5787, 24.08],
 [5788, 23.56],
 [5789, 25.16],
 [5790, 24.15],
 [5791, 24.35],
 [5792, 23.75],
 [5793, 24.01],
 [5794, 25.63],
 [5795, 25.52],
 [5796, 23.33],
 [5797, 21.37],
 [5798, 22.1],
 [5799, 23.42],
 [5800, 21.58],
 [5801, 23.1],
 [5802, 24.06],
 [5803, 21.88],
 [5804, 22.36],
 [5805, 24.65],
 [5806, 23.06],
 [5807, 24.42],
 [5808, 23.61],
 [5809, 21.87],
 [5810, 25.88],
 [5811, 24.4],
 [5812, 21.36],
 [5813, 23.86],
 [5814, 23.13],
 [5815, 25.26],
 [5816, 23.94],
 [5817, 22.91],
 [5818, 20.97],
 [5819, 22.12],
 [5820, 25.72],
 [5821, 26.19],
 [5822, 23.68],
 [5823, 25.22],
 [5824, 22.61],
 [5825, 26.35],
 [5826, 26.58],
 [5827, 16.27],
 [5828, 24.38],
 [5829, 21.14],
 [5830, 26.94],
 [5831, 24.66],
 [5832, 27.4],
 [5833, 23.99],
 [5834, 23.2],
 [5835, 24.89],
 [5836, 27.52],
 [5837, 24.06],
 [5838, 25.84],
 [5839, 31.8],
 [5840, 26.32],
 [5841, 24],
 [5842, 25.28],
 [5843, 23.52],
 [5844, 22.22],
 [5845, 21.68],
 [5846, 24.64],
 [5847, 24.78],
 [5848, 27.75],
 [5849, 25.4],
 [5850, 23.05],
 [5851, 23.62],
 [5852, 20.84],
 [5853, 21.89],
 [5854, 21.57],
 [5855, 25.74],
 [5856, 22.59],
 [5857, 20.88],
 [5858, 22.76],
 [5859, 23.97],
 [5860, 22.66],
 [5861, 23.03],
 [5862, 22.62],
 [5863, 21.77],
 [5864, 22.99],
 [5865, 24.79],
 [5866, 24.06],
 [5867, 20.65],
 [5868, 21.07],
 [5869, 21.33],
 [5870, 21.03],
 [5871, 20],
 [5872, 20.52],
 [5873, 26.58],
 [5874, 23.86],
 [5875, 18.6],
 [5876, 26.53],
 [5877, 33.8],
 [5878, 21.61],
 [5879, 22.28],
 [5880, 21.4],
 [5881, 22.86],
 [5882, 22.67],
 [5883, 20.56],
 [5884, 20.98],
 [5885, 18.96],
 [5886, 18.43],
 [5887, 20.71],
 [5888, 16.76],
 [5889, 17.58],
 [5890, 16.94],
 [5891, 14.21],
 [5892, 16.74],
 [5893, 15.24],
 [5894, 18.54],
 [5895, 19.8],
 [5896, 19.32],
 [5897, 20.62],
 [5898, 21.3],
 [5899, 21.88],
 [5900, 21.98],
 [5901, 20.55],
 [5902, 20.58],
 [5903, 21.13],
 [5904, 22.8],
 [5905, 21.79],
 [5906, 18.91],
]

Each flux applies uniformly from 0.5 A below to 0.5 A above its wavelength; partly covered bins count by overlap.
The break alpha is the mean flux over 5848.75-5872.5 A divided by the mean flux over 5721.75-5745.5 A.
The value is 0.95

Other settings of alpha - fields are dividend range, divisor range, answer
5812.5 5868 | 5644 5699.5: 1.08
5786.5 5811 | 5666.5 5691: 1.05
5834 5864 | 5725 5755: 1.02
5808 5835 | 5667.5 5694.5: 1.06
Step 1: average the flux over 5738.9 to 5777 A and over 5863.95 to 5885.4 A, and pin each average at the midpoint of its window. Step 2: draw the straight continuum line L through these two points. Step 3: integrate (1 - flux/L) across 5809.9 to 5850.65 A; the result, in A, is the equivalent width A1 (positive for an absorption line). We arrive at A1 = -3.3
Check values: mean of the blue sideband 22.6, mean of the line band 24.4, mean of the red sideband 22.6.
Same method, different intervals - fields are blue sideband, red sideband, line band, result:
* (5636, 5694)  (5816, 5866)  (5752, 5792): 2.3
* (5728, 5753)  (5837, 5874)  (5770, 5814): 1.2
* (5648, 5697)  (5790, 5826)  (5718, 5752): -1.1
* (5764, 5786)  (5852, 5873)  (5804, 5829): -1.7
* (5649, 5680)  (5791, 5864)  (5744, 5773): 1.2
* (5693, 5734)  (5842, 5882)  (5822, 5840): -1.5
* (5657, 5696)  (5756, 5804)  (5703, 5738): 0.0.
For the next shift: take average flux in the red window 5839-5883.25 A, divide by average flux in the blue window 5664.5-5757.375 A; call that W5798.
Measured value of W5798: 1.04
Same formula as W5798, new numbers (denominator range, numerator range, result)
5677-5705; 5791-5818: 1.03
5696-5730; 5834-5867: 1.09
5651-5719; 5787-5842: 1.10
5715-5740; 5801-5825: 1.04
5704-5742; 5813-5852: 1.09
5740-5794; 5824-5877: 1.05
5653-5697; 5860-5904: 0.96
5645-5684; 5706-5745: 1.04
